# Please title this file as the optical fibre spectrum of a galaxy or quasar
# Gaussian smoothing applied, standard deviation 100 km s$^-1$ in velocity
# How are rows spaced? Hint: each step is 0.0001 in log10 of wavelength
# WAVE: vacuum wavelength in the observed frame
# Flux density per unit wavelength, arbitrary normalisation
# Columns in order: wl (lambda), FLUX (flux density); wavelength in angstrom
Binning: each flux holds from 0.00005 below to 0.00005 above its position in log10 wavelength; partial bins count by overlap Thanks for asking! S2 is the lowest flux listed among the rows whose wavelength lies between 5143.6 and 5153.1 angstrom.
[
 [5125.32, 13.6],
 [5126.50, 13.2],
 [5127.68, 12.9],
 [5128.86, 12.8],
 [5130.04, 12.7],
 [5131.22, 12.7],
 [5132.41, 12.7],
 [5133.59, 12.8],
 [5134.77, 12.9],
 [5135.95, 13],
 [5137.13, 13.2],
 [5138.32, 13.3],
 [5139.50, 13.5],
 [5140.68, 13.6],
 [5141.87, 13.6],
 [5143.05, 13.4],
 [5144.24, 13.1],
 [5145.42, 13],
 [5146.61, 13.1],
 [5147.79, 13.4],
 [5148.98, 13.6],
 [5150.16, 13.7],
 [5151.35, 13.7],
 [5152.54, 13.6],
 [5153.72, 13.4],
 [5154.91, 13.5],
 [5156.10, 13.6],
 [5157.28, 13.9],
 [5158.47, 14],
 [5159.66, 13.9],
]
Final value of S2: 13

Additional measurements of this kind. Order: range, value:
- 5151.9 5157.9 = 13.4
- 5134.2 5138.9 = 12.9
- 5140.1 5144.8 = 13.1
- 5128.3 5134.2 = 12.7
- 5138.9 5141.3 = 13.5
